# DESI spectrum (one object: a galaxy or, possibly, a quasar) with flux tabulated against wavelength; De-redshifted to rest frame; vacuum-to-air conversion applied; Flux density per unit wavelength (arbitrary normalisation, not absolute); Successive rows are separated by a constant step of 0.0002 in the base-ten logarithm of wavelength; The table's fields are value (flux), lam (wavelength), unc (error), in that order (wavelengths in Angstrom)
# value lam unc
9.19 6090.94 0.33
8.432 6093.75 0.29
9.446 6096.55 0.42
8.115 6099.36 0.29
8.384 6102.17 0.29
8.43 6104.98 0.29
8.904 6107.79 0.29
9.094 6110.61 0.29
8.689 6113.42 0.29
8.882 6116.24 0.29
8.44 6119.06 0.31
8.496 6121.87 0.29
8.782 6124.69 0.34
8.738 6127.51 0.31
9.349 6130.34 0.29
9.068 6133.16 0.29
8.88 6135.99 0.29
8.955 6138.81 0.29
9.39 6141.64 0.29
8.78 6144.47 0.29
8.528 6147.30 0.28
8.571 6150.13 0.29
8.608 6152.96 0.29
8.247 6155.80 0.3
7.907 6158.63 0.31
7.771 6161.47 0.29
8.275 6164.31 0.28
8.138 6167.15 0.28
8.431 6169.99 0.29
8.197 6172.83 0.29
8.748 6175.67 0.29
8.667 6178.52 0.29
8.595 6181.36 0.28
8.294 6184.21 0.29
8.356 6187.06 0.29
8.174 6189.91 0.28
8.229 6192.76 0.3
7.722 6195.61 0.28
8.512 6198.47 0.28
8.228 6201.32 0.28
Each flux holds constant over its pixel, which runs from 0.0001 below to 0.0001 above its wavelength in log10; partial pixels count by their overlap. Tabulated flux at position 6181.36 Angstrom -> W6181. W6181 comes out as 8.595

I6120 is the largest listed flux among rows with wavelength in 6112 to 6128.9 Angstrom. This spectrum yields 8.882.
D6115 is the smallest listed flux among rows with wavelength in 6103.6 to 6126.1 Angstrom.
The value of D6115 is 8.43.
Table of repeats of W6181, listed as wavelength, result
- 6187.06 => 8.356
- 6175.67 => 8.748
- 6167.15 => 8.138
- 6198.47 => 8.512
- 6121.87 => 8.496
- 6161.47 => 7.771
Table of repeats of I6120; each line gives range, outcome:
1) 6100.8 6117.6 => 9.094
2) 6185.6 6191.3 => 8.356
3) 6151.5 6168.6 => 8.608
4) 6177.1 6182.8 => 8.667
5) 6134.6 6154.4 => 9.39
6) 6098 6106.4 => 8.43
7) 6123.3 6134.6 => 9.349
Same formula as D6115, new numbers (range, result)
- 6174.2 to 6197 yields 7.722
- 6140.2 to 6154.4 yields 8.528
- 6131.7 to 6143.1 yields 8.88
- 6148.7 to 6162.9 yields 7.771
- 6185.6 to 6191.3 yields 8.174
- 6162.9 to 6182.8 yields 8.138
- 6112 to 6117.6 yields 8.689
